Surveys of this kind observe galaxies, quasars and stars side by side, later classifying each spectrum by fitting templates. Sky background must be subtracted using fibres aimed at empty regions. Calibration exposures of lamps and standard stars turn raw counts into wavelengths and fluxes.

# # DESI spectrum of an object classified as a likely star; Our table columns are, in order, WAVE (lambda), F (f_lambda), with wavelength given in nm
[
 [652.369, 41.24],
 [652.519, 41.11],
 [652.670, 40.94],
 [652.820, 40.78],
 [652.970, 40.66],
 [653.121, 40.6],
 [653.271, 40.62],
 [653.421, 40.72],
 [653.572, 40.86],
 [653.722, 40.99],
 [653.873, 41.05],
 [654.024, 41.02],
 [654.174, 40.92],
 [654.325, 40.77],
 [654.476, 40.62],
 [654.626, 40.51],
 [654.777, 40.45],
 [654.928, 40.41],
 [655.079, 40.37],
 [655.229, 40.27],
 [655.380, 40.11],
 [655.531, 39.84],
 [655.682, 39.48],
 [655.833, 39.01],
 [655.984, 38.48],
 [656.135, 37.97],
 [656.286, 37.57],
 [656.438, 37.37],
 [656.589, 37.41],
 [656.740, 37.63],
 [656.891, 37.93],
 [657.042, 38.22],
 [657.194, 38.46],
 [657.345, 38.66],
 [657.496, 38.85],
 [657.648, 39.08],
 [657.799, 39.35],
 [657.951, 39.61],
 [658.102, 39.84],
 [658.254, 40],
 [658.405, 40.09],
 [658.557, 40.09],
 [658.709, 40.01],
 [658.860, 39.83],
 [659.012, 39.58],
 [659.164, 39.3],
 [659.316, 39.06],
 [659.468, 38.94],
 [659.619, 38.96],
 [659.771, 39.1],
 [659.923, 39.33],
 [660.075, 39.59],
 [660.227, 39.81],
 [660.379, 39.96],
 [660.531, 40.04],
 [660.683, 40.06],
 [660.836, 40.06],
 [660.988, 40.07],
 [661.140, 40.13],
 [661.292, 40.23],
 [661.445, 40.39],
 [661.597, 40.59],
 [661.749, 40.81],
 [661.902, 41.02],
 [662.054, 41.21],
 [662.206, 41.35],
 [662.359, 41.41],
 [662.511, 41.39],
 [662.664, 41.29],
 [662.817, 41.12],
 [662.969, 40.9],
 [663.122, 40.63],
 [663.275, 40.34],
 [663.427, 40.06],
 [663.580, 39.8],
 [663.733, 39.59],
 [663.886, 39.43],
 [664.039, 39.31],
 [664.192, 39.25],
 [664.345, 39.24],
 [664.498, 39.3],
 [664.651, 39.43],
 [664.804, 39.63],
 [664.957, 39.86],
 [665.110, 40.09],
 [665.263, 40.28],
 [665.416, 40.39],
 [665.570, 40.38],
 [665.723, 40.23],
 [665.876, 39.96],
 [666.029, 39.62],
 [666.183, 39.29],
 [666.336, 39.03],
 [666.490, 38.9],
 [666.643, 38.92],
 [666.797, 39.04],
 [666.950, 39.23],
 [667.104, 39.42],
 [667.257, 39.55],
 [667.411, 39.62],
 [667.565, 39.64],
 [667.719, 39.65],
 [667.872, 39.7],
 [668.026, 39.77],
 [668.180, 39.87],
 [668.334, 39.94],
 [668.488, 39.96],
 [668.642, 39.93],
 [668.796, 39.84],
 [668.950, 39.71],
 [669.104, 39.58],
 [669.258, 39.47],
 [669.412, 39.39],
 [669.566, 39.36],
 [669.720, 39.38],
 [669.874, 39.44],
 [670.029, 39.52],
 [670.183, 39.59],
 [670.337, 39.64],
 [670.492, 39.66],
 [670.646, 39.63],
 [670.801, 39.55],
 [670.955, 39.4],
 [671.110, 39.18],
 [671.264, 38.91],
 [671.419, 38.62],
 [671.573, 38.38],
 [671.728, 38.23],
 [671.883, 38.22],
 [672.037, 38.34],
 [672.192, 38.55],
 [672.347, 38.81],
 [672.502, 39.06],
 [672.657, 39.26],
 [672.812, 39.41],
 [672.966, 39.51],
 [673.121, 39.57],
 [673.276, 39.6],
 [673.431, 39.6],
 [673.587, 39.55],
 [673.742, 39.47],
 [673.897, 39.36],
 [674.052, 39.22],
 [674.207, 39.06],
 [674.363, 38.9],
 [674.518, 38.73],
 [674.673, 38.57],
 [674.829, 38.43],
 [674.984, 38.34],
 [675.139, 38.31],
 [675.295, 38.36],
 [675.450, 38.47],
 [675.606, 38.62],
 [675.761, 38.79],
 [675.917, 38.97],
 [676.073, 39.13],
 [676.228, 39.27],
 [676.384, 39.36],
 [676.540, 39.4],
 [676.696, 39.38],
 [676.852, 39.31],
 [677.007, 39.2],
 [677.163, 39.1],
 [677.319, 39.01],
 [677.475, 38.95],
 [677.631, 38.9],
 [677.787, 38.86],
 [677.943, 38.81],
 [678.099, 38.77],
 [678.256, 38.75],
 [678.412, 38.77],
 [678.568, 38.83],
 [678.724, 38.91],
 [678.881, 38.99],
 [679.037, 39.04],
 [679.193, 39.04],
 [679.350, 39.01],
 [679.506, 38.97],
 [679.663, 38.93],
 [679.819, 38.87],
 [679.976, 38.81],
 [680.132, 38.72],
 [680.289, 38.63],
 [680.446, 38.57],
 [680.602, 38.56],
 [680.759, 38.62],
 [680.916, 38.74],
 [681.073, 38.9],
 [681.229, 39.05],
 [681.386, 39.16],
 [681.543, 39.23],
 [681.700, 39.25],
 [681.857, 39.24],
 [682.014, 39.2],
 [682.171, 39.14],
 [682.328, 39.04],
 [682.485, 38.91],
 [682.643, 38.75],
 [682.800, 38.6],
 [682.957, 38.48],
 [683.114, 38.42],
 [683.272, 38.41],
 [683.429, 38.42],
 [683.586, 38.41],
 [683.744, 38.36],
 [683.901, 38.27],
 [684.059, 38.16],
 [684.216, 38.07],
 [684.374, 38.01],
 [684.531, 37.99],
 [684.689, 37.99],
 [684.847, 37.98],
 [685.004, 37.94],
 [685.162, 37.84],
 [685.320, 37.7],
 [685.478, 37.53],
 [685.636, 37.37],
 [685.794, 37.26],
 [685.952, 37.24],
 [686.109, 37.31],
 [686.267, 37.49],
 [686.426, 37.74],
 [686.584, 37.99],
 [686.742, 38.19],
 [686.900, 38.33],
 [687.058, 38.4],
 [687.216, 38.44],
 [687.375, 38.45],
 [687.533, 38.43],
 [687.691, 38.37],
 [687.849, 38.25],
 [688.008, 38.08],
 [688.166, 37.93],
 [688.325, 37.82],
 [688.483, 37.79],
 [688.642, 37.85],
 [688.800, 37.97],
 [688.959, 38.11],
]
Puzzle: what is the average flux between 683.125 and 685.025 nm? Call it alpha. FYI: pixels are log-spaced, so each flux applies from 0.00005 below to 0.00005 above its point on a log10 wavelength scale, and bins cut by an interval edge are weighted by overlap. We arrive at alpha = 38.2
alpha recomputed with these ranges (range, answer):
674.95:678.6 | 38.9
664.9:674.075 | 39.4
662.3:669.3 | 39.8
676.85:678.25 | 39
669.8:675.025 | 39.1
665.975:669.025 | 39.5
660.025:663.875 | 40.5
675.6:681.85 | 39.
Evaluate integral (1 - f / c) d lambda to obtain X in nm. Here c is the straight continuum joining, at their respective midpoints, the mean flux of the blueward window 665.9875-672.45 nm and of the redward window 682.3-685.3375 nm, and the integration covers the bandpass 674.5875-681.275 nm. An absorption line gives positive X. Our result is -0.03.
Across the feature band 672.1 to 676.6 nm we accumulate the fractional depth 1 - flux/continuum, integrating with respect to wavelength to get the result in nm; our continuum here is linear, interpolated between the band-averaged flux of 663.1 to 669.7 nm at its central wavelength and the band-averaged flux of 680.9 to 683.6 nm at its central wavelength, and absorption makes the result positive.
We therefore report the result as 0.03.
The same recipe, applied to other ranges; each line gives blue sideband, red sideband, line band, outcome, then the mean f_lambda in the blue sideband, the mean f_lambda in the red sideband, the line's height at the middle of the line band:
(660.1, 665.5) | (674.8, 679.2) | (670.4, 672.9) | 0.029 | 40.2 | 38.9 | 39.4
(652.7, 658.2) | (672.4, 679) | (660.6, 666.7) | -0.115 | 39.6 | 39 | 39.4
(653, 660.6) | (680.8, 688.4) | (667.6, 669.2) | -0.030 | 39.6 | 38.3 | 39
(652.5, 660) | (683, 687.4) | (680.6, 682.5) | -0.041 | 39.6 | 38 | 38.2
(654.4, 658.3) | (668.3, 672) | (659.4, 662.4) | -0.072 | 39.1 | 39.3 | 39.2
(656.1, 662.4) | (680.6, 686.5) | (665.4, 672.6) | -0.065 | 39.5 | 38.3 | 39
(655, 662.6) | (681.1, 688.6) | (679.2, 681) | -0.013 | 39.6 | 38.3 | 38.5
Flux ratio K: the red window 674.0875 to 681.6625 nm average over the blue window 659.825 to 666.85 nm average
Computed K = 1.0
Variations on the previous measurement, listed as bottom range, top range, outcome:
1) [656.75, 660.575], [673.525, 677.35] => 0.99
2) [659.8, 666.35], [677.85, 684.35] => 0.97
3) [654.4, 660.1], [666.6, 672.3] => 1.00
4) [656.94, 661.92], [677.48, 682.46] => 0.98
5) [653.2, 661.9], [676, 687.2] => 0.97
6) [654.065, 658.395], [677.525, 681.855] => 0.99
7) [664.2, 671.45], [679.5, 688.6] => 0.97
